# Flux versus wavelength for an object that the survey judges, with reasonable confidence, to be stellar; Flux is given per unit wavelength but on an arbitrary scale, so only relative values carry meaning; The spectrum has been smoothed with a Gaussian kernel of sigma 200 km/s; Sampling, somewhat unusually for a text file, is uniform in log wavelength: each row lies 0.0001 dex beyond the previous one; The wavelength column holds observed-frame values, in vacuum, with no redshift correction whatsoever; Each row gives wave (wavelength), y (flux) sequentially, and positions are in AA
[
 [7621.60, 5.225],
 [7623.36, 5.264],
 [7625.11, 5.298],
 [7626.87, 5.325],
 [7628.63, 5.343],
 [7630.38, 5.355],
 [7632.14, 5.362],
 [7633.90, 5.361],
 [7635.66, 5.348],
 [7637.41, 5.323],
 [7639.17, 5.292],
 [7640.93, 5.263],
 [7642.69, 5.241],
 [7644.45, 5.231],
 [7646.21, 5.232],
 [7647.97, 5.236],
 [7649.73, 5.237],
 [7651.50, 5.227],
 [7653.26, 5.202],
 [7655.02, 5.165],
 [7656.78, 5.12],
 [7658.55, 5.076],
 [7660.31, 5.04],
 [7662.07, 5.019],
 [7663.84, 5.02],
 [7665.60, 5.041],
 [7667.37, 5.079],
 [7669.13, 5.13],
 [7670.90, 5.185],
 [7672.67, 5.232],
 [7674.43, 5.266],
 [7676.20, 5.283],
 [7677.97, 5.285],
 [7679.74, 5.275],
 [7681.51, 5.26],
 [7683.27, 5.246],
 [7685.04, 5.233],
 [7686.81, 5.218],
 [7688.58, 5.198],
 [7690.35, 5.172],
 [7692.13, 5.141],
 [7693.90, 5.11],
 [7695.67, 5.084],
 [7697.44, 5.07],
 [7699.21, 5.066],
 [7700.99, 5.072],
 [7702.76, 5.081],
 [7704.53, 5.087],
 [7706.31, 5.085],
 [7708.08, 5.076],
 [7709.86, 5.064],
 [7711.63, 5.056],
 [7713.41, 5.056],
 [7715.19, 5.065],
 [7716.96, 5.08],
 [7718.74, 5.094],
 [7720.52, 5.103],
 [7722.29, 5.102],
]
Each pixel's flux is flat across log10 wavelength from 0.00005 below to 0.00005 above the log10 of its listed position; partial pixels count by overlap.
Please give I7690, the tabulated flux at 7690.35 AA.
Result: 5.172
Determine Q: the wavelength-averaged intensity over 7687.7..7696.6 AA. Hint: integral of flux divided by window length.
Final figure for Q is 5.14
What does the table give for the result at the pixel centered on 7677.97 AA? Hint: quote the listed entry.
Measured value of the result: 5.285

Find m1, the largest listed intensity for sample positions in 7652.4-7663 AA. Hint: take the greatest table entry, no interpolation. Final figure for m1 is 5.202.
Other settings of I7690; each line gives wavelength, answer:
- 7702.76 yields 5.081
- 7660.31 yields 5.04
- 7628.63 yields 5.343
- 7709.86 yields 5.064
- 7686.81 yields 5.218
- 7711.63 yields 5.056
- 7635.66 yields 5.348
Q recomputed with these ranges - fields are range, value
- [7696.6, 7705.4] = 5.08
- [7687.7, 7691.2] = 5.19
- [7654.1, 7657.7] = 5.14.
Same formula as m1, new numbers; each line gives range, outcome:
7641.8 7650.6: 5.241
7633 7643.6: 5.361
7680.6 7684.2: 5.26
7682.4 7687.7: 5.246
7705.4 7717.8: 5.085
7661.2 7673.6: 5.232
